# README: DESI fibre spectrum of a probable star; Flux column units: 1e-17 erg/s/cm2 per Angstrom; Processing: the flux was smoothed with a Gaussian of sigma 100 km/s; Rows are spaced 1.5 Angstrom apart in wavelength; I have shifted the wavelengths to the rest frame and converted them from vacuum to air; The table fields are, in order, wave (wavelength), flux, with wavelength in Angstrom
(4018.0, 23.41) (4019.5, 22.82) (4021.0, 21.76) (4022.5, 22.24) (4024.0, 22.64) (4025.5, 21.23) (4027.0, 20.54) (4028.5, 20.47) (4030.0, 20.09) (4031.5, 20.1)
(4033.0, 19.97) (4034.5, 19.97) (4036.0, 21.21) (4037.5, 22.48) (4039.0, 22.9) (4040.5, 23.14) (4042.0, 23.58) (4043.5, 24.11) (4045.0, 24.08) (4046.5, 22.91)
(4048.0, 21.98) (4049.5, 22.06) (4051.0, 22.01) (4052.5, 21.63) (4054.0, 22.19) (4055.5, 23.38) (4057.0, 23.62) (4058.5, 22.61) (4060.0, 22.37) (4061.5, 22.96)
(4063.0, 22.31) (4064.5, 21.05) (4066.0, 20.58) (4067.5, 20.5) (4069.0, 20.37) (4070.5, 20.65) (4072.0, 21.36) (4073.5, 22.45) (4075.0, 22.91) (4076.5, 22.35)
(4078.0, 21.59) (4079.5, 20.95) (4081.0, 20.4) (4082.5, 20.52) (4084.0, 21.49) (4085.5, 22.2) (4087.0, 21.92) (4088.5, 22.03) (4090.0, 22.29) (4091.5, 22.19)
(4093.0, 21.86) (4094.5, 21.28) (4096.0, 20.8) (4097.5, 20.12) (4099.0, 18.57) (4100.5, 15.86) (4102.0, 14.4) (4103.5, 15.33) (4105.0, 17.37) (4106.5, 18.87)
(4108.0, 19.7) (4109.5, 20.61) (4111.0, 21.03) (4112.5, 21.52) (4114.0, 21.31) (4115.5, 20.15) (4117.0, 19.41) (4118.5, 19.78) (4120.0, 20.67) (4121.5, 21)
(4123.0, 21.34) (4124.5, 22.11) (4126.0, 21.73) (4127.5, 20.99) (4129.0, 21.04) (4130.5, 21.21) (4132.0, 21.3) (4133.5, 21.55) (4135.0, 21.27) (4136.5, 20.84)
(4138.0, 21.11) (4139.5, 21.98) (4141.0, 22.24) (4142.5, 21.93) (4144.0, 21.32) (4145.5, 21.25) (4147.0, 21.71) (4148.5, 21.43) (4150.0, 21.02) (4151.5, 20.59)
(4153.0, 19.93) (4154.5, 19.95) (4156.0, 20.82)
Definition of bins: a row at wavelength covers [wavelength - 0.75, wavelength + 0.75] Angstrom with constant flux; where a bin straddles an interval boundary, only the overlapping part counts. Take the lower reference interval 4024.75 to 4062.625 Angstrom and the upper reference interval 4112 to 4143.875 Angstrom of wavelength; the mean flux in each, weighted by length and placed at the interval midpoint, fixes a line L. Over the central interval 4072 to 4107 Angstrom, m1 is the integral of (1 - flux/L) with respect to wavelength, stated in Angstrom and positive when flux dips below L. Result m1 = 2.0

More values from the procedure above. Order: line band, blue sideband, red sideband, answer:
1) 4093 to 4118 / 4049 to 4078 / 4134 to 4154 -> 2.73 Angstrom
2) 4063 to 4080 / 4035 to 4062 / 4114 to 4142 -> 0.65 Angstrom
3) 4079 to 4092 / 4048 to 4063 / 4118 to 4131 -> 0.20 Angstrom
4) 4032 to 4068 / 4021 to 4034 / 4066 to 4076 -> -1.85 Angstrom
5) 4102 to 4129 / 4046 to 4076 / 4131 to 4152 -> 1.94 Angstrom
